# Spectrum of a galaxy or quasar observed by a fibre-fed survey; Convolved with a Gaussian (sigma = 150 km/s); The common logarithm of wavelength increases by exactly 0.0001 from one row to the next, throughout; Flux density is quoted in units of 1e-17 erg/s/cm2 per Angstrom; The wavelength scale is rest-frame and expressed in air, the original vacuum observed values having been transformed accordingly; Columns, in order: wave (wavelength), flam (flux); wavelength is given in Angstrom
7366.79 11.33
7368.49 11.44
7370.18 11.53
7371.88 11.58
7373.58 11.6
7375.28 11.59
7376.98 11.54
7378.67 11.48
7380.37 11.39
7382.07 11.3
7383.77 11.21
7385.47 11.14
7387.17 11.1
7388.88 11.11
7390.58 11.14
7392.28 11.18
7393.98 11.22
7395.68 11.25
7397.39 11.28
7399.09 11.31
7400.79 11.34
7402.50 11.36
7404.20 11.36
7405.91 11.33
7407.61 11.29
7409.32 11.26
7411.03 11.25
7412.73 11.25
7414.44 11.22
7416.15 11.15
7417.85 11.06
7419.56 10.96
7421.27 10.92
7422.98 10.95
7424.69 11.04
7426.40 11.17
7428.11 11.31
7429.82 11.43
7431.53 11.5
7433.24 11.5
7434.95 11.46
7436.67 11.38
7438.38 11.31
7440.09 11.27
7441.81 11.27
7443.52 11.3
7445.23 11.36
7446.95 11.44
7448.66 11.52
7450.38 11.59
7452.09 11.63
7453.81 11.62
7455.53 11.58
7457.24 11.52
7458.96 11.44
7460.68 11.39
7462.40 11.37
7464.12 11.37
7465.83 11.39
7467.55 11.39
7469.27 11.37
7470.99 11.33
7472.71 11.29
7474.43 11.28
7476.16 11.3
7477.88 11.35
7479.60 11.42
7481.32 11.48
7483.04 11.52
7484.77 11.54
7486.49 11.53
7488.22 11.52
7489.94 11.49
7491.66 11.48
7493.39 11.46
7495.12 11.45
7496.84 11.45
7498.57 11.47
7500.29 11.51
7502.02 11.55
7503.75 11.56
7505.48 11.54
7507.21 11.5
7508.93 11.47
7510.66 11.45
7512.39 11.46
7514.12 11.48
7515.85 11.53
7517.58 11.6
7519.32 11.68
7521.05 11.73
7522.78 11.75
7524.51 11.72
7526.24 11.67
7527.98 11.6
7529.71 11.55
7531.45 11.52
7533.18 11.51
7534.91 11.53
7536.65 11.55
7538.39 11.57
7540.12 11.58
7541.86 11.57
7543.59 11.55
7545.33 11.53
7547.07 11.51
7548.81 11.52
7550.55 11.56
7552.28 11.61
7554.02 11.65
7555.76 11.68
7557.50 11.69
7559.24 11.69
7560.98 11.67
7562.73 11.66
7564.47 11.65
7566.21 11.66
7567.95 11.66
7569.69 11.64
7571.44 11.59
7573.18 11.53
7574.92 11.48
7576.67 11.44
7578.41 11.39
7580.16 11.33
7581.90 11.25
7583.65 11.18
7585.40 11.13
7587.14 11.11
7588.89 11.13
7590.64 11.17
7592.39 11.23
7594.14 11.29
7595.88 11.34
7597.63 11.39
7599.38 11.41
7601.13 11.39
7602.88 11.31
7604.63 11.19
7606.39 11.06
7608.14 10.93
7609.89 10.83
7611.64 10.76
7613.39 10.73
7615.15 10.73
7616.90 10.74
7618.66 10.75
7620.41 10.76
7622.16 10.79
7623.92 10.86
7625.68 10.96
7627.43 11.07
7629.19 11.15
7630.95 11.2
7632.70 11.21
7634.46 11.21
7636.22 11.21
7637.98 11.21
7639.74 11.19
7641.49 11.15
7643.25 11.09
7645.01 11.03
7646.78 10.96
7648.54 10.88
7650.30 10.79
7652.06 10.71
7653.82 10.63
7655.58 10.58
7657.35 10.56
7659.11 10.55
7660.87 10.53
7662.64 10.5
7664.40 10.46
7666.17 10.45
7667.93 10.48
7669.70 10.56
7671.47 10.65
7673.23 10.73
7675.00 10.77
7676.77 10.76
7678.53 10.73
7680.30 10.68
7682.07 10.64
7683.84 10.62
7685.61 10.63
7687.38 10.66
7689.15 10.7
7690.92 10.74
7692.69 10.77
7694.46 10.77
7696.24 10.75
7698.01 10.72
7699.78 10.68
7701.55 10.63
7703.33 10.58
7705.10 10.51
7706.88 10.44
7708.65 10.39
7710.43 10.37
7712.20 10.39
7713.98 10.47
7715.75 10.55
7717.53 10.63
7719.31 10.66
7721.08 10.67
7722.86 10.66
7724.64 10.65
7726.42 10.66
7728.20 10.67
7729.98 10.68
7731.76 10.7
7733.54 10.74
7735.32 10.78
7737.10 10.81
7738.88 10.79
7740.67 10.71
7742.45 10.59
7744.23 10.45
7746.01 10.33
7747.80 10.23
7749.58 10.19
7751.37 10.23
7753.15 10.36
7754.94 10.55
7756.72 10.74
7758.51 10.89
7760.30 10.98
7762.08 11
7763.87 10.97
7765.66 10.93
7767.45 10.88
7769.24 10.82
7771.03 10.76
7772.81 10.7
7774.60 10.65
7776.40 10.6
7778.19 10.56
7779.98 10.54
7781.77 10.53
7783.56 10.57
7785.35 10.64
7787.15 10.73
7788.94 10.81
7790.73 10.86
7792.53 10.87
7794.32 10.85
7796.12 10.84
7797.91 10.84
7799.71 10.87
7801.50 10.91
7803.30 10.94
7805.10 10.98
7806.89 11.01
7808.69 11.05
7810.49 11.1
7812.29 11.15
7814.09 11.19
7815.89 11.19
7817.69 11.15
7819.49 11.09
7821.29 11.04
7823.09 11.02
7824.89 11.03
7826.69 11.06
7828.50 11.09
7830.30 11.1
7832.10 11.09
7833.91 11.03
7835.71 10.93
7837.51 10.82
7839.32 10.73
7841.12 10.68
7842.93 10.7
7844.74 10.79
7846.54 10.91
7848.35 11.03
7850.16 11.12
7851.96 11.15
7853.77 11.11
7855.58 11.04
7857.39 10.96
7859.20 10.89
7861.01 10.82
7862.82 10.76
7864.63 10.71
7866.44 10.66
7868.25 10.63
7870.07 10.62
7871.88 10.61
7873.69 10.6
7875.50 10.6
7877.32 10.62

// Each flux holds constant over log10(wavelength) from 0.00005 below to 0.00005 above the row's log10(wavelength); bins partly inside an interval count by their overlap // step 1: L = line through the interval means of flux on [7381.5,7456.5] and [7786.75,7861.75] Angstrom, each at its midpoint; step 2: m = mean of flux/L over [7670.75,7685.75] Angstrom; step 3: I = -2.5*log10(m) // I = 0.04 mag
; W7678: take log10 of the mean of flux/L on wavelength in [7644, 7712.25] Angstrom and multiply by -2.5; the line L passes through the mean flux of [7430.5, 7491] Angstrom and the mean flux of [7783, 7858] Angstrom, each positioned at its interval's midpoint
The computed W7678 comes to 0.05 mag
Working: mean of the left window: 11.4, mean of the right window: 11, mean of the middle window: 10.6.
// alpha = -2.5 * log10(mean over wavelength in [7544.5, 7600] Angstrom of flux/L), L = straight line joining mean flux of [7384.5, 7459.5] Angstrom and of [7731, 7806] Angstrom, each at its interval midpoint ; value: -0.04 mag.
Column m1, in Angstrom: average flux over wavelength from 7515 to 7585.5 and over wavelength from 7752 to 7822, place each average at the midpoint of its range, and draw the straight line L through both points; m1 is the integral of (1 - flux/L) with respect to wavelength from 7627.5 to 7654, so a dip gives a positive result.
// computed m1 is 0.6 Angstrom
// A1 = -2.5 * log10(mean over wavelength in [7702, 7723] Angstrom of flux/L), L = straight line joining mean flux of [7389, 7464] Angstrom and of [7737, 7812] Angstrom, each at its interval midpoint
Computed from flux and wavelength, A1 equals 0.03 mag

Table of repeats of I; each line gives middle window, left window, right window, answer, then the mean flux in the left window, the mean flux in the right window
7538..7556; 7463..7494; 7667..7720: -0.04 mag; 11.4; 10.6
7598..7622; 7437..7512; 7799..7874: 0.03 mag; 11.4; 10.9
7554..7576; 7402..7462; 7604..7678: -0.06 mag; 11.3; 10.8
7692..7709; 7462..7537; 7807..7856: 0.06 mag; 11.5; 11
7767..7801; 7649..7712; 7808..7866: 0.01 mag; 10.6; 11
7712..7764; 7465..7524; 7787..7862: 0.05 mag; 11.5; 11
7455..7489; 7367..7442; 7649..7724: -0.03 mag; 11.3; 10.6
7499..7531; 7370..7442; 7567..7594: -0.02 mag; 11.3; 11.3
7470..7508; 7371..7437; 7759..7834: -0.02 mag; 11.3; 10.9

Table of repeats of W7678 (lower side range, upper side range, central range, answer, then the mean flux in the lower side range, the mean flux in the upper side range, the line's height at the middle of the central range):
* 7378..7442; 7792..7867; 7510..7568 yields -0.04 mag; 11.2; 11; 11.2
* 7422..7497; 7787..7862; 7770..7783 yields 0.04 mag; 11.4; 11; 11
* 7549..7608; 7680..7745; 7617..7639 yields 0.01 mag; 11.4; 10.6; 11.1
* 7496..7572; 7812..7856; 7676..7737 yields 0.06 mag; 11.6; 11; 11.3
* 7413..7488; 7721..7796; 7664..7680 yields 0.02 mag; 11.4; 10.7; 10.9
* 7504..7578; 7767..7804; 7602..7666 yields 0.04 mag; 11.6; 10.7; 11.3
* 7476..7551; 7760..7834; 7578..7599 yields 0.01 mag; 11.5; 10.9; 11.4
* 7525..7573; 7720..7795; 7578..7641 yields 0.02 mag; 11.6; 10.7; 11.3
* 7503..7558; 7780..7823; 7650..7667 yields 0.07 mag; 11.6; 10.9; 11.3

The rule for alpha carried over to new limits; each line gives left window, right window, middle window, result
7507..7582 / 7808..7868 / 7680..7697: 0.06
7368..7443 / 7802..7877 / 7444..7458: -0.03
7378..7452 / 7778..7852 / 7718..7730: 0.03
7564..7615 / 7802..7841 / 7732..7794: 0.04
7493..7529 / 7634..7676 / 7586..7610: -0.01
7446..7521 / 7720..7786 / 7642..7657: 0.01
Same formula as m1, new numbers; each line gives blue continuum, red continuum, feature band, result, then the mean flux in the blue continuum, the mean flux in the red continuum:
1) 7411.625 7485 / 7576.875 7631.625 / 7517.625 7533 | -0.58 Angstrom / 11.3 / 11.1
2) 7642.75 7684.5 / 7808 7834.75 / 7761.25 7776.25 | 0.17 Angstrom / 10.7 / 11.1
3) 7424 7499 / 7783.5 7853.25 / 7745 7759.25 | 0.78 Angstrom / 11.4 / 11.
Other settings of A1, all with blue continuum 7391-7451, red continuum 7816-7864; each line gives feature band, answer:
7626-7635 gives 0.00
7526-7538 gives -0.03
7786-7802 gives 0.02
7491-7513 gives -0.03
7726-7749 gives 0.04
